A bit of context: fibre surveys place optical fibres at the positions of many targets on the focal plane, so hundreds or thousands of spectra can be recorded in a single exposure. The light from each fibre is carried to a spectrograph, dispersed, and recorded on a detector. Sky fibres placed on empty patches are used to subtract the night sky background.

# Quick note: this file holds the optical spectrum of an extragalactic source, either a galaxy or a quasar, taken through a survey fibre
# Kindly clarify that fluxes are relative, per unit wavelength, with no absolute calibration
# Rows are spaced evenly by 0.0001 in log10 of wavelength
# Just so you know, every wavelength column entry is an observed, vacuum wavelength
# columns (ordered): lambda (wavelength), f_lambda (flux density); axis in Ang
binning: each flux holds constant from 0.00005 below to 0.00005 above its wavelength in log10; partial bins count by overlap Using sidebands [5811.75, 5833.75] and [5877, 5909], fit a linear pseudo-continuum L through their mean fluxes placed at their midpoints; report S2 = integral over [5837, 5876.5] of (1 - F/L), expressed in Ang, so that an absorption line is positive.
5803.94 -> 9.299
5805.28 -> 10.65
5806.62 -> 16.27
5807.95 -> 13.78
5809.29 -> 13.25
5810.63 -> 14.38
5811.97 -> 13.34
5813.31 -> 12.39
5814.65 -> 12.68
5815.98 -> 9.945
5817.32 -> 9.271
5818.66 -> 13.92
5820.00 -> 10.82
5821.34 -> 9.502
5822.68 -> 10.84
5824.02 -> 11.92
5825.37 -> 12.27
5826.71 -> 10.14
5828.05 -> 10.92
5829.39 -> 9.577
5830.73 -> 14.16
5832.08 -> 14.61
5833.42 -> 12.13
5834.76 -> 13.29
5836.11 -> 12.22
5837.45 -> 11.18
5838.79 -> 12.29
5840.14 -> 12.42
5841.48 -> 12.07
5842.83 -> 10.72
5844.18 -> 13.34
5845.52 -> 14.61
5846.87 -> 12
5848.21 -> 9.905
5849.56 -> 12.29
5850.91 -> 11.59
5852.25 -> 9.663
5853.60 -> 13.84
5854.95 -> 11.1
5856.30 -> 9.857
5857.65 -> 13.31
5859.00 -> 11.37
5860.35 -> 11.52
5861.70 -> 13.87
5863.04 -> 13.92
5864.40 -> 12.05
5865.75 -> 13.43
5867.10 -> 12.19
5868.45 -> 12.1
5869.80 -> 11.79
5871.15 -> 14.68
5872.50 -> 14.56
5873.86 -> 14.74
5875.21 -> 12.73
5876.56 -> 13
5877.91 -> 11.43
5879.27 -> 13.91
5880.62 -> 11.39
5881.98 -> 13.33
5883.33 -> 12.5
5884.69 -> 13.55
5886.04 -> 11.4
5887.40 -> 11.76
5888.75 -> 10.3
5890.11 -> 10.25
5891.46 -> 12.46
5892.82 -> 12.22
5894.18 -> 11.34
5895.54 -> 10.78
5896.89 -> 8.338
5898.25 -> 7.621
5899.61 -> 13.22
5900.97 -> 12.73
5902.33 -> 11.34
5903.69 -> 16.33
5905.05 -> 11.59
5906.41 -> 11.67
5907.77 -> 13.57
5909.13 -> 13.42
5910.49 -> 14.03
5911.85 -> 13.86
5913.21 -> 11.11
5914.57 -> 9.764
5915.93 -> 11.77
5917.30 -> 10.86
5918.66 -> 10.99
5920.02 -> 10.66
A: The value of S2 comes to -2.1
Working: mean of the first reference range 11.6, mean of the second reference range 11.9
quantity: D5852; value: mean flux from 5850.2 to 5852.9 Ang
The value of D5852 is 10.7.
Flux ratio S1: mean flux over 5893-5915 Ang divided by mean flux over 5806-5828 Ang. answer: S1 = 0.99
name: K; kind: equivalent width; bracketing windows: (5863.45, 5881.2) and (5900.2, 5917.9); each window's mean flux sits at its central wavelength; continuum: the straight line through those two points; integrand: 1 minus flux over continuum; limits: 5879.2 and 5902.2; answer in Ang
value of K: 2.1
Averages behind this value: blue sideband 12.9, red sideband 12.5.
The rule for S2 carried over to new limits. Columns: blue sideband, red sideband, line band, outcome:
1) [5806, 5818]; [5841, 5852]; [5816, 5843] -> 1.5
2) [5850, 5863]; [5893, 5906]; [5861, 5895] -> -2.5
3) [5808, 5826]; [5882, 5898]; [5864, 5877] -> -1.9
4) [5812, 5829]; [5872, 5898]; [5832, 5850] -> -1.2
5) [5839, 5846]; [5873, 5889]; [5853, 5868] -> 0.2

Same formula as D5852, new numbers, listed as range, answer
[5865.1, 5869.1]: 12.6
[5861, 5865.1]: 13.3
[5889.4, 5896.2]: 11.4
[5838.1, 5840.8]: 12.3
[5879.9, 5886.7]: 12.5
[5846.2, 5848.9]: 11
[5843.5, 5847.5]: 13.3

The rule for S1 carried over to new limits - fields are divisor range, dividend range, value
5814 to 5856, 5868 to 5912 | 1.05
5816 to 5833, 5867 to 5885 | 1.14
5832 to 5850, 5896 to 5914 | 0.99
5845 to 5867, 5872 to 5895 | 1.02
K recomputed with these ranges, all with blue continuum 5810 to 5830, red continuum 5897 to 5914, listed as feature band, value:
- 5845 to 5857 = 0.18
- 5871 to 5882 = -1.07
